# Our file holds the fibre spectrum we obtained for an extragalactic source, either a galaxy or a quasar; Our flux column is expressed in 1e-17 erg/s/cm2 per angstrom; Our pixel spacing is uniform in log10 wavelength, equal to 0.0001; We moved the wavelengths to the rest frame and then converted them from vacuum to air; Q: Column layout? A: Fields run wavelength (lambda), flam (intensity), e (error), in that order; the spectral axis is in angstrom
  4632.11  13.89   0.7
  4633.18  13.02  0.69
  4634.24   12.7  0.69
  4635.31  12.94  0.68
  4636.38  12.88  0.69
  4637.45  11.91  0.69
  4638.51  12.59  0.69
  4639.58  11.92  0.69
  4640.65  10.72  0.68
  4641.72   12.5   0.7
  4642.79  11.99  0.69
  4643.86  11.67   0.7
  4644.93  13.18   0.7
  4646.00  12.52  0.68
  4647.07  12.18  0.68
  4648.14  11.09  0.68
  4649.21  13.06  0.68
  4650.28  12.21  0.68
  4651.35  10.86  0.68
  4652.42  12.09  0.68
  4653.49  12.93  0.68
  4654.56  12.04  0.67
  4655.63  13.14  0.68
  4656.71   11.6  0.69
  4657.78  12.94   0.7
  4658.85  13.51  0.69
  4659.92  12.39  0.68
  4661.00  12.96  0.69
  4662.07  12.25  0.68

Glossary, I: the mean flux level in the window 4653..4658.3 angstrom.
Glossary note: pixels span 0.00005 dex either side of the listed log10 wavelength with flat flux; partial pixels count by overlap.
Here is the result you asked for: 12.5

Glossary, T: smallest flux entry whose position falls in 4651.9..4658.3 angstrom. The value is 11.6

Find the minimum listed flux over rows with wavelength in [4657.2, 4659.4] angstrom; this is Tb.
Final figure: 12.94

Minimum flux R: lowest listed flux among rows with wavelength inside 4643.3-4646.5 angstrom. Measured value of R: 11.67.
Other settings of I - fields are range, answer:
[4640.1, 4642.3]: 11.6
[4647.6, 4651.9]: 11.8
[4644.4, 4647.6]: 12.6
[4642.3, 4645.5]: 12.3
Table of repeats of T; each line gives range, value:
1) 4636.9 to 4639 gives 11.91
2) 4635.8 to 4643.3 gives 10.72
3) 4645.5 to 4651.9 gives 10.86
